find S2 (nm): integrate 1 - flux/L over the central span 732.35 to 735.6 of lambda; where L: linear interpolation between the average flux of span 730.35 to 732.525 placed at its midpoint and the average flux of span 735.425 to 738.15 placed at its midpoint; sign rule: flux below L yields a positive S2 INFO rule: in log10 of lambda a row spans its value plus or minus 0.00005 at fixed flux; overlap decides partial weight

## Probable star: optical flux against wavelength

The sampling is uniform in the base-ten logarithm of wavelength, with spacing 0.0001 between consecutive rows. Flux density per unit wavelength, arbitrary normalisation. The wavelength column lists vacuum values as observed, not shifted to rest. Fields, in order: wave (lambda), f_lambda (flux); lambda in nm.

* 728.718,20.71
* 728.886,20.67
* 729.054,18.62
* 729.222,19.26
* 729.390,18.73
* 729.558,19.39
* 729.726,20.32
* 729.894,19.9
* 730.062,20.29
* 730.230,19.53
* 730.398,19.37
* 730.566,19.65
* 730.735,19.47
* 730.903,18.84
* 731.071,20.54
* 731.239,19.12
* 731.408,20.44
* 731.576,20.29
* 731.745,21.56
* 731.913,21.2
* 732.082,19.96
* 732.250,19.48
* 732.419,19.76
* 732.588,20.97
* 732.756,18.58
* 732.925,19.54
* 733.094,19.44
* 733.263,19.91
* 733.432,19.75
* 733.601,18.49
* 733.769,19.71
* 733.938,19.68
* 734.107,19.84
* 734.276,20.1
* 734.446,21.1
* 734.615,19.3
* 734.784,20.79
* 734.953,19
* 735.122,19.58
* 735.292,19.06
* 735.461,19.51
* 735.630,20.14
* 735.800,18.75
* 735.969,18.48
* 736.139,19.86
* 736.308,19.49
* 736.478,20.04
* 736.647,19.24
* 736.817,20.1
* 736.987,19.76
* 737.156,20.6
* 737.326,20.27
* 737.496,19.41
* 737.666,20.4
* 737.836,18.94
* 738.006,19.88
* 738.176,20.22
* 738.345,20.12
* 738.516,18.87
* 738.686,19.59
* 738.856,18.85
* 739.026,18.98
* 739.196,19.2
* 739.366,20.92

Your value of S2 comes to 0.02 nm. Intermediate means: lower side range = 20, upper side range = 19.7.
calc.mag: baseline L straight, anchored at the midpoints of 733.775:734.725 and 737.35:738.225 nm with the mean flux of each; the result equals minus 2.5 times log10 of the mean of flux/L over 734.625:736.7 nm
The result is 0.02 mag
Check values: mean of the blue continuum 20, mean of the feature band 19.5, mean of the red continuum 19.8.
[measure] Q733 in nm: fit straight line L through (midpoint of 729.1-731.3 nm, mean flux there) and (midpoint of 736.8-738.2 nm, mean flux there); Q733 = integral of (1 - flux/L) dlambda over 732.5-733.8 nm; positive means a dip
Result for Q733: 0.01 nm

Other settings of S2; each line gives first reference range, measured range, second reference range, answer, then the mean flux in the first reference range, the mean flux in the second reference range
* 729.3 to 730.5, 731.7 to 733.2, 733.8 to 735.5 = -0.02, 19.7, 19.8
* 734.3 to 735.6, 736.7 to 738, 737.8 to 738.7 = -0.01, 19.8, 19.6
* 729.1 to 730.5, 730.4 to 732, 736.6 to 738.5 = -0.04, 19.6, 19.9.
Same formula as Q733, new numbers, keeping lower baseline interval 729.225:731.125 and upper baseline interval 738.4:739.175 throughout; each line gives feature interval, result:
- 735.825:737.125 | -0.022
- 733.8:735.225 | -0.040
